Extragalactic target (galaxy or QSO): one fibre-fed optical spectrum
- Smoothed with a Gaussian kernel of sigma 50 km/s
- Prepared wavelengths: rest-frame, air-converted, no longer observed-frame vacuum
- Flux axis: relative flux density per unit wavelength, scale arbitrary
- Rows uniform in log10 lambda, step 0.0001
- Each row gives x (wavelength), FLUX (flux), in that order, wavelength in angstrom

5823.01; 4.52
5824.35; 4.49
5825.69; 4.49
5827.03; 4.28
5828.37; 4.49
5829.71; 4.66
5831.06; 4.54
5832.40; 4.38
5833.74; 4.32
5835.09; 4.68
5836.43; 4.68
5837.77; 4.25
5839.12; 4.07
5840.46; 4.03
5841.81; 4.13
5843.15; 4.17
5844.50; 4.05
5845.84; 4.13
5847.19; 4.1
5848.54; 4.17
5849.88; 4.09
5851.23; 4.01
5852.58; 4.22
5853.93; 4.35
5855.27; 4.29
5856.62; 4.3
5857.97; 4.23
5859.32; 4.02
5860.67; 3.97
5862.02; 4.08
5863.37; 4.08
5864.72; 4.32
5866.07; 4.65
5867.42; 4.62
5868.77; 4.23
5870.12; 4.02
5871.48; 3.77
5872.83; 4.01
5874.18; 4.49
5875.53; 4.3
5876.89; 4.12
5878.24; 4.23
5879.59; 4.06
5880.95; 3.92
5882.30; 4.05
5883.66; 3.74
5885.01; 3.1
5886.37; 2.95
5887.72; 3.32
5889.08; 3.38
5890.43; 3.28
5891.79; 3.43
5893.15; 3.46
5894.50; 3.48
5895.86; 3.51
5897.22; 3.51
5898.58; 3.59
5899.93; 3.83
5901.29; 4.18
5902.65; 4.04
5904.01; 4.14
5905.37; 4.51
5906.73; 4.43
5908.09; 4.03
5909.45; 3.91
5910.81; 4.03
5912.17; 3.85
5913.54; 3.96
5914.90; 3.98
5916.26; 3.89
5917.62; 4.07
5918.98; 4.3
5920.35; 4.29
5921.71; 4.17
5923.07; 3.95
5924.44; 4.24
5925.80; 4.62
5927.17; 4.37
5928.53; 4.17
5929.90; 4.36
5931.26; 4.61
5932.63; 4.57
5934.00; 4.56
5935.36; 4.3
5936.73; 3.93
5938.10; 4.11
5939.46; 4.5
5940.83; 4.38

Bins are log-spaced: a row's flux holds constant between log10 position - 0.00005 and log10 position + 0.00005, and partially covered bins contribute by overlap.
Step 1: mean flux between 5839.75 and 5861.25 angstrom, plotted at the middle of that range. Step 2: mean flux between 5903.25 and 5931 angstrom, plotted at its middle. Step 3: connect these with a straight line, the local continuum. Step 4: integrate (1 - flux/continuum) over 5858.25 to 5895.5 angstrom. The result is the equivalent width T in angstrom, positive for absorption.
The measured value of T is 2.3 angstrom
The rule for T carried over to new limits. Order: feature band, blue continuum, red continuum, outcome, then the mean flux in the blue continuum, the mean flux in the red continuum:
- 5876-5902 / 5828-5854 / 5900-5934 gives 3.6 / 4.27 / 4.19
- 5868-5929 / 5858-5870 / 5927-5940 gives 5.1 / 4.24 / 4.35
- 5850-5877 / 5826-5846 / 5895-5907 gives -0.2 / 4.33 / 3.95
